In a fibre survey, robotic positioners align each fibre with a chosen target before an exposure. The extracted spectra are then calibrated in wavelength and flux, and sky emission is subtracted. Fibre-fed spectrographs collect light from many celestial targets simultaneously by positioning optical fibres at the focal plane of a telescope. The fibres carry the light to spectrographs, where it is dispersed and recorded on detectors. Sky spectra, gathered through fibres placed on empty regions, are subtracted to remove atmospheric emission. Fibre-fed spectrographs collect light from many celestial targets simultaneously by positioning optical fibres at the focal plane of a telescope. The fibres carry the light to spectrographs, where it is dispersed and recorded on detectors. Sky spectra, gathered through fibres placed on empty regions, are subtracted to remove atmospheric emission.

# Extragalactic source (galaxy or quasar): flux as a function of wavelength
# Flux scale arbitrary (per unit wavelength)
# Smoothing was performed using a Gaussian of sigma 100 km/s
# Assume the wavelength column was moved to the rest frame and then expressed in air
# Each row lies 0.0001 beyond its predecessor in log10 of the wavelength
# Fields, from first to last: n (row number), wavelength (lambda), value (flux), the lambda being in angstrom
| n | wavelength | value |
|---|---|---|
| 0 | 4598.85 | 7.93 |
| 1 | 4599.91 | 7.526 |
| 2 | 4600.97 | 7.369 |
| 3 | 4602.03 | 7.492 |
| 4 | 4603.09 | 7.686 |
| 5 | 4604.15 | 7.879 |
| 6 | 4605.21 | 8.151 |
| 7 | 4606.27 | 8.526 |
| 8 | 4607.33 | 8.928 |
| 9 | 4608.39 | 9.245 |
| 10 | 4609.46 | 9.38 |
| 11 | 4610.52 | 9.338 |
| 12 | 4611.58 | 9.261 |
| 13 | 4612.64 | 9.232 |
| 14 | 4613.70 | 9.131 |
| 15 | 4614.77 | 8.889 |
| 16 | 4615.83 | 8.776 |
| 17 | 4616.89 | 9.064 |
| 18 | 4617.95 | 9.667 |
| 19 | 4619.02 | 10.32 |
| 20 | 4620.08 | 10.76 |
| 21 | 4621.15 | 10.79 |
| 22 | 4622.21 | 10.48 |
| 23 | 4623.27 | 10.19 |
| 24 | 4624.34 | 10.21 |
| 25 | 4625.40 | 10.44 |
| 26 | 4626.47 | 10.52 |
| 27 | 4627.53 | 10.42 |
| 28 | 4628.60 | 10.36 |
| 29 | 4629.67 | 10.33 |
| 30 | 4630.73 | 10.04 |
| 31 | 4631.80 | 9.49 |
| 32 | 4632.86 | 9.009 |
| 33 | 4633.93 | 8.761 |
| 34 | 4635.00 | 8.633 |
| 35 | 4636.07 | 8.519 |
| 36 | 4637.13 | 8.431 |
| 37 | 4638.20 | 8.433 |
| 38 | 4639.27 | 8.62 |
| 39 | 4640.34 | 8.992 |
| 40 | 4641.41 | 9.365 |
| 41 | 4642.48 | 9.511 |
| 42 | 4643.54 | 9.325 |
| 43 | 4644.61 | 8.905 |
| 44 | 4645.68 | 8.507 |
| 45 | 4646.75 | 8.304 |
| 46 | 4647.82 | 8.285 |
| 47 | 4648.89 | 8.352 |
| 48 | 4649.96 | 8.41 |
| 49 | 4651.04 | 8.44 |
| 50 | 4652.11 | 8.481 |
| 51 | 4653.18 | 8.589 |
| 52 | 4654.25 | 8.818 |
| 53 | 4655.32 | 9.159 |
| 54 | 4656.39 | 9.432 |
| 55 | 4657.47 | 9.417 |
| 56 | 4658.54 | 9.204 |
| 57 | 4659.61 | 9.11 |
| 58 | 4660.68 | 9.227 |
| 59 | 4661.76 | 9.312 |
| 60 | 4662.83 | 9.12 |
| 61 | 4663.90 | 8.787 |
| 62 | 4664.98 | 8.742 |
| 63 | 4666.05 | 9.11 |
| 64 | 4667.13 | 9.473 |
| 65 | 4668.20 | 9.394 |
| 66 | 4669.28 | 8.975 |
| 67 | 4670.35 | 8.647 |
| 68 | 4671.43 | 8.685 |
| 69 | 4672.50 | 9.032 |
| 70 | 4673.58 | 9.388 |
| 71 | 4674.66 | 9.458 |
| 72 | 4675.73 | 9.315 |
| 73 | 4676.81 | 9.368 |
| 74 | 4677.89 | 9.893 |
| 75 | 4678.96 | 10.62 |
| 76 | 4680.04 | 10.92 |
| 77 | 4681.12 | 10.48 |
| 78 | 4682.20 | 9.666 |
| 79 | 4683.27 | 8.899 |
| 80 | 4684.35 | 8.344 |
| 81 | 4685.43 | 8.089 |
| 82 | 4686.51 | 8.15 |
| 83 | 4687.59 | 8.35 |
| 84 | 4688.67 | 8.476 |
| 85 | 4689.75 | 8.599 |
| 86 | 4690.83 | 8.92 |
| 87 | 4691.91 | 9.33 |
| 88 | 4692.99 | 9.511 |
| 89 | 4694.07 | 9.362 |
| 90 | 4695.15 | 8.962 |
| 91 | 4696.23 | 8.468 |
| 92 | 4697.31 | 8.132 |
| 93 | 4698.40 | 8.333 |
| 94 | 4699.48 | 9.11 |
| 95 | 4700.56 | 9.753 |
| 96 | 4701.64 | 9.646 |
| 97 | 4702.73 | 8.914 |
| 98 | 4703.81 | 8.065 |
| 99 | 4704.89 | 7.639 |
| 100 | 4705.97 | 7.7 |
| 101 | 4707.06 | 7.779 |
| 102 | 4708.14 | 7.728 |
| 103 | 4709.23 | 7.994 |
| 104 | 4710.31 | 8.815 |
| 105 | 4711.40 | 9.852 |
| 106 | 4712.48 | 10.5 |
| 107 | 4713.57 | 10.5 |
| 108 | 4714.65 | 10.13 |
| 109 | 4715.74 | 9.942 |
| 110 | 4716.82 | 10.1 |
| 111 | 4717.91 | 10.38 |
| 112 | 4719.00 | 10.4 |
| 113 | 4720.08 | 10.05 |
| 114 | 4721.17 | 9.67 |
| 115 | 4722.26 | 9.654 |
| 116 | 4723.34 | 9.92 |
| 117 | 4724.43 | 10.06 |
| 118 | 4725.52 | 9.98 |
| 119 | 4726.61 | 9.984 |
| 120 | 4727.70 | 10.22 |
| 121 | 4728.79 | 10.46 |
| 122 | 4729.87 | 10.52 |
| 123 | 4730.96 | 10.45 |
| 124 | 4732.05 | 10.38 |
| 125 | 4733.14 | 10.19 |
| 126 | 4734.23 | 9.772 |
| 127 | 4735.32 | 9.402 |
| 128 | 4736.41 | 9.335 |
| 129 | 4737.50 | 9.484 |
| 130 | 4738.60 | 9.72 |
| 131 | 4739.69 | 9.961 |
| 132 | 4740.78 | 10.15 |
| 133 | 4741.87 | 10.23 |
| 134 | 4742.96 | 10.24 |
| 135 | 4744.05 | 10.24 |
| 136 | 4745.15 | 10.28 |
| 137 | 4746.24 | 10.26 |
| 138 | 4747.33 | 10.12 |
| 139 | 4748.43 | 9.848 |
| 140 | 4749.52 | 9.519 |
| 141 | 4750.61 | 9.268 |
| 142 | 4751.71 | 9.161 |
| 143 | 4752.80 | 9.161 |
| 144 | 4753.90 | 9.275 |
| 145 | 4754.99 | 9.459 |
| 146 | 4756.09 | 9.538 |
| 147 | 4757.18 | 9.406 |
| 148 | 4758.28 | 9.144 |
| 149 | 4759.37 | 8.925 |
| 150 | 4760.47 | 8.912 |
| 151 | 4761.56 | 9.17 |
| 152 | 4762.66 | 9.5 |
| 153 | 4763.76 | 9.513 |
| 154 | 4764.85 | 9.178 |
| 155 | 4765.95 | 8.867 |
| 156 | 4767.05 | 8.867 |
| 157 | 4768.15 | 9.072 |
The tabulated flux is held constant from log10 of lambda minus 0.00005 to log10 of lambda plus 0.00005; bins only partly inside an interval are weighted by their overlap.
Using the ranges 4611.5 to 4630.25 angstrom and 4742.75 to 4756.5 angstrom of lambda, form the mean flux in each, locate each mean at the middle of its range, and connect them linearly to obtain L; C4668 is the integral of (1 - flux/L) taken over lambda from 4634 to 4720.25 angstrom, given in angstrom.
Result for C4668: 7.0 angstrom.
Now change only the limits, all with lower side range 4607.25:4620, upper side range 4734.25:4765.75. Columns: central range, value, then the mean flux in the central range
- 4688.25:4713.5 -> 1.8 angstrom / 8.8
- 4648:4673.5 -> 1.3 angstrom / 8.95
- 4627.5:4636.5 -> -0.1 angstrom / 9.46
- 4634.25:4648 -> 0.9 angstrom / 8.77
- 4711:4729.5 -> -1.1 angstrom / 10.1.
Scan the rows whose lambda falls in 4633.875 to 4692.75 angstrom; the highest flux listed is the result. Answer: 10.92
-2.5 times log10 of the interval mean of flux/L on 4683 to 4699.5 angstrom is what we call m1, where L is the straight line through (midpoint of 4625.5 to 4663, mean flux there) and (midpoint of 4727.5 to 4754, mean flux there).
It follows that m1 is 0.098 mag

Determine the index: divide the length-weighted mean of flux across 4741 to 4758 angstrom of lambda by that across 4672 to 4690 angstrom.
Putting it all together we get 1.05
